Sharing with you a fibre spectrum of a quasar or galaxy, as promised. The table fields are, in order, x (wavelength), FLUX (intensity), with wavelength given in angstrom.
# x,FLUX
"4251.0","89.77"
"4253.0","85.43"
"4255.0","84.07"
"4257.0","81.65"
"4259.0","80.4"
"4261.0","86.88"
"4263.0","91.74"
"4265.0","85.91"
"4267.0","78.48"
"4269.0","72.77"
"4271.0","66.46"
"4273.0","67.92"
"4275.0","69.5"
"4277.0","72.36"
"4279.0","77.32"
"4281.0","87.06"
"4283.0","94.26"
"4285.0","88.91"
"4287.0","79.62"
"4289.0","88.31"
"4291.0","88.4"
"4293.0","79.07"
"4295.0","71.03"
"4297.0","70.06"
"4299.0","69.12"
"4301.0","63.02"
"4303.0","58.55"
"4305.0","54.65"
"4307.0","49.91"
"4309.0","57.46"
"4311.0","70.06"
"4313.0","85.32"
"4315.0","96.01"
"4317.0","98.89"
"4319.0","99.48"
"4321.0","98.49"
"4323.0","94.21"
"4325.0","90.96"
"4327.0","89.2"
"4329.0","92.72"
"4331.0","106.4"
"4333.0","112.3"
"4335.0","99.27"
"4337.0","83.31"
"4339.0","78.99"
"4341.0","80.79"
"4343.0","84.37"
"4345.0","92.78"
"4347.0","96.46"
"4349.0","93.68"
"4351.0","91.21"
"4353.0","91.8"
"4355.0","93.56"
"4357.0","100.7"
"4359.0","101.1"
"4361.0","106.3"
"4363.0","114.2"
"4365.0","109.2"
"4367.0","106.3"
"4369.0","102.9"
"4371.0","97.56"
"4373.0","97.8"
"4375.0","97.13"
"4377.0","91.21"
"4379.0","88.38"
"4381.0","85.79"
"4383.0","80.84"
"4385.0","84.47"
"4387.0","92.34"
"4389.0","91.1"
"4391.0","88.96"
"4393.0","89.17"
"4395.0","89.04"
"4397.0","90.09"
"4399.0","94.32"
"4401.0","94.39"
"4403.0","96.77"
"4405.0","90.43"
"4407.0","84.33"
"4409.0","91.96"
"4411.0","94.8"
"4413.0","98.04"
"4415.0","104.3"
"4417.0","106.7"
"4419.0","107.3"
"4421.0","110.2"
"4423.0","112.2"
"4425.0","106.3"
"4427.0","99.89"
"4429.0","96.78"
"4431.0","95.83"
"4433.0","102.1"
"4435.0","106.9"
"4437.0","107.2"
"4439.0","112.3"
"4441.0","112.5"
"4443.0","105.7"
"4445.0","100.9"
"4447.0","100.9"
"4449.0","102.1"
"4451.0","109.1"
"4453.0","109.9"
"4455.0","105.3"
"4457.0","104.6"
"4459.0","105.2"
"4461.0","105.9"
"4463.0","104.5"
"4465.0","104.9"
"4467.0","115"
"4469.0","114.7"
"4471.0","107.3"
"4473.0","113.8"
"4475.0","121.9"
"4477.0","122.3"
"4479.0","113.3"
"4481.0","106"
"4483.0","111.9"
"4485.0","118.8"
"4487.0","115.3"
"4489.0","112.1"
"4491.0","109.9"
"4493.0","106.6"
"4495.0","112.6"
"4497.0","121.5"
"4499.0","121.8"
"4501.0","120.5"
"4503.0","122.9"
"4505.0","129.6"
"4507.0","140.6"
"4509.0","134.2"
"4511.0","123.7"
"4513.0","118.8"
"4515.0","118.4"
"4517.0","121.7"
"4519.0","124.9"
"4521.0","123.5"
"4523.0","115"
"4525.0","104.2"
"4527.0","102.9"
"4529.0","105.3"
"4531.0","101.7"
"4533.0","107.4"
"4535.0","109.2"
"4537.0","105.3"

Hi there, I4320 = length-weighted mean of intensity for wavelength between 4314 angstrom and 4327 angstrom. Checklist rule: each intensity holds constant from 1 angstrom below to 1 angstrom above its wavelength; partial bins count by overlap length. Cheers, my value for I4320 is 95.8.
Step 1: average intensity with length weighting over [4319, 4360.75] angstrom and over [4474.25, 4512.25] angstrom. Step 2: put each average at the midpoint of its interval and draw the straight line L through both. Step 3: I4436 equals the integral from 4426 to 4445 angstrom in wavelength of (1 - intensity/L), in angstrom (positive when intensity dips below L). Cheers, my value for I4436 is 1.0 angstrom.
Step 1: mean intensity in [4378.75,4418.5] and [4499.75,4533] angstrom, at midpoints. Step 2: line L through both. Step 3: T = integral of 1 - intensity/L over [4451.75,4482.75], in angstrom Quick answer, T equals -0.7 angstrom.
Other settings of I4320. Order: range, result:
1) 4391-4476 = 103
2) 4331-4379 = 96.7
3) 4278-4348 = 83.6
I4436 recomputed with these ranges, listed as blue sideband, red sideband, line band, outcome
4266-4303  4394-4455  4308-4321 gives -0.60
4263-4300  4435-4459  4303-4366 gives -1.86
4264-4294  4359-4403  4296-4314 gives 4.18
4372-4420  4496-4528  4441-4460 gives 0.19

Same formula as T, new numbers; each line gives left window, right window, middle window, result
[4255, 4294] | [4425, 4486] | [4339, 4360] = 0.0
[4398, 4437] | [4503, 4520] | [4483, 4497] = 0.8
